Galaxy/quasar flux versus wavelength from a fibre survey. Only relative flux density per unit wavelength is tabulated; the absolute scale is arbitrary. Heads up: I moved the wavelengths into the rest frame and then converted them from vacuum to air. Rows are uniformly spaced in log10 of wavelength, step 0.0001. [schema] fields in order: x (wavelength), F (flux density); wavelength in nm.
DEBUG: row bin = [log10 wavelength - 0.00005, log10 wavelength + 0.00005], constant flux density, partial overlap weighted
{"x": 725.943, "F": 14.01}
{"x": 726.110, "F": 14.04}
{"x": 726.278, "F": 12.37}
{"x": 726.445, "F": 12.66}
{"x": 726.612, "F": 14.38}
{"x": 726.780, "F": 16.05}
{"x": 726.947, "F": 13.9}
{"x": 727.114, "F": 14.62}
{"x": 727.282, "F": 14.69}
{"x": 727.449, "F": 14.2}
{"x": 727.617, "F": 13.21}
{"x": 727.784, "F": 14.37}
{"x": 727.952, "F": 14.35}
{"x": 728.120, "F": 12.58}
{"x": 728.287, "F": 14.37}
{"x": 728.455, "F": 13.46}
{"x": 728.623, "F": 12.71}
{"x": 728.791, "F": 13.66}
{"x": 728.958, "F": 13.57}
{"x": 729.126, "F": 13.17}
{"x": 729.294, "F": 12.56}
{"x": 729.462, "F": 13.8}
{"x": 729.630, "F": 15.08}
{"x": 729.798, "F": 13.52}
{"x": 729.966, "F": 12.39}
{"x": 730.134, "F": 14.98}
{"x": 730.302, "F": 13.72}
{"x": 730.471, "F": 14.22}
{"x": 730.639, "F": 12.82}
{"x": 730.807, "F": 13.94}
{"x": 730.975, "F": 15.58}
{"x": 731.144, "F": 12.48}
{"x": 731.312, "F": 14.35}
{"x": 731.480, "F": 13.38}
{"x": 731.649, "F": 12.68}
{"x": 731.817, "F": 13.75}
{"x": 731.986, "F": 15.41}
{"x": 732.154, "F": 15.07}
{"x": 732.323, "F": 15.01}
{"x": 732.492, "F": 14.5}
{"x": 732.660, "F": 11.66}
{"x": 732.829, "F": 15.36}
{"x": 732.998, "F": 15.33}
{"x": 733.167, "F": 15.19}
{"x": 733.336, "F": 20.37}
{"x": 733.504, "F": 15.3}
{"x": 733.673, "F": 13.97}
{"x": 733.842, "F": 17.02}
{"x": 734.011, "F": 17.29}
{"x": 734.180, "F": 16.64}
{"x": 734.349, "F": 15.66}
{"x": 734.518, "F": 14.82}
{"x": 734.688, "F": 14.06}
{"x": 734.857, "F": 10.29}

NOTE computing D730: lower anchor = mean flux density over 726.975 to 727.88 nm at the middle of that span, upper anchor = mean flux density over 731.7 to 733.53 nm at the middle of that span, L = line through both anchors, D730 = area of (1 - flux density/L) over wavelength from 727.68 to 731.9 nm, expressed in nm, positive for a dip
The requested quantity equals 0.28 nm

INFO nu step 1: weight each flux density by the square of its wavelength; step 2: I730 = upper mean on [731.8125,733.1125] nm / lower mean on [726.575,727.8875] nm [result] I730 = 1.0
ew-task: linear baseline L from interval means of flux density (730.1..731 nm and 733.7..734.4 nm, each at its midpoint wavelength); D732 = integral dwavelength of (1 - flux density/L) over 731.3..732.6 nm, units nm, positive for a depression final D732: 0.071 nm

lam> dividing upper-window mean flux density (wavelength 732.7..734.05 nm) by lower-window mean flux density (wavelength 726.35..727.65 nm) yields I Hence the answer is 1.13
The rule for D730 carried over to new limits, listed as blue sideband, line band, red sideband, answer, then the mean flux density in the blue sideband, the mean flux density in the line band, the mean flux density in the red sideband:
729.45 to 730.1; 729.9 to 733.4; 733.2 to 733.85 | 0.183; 13.8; 14.4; 16.5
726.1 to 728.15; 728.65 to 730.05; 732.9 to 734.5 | 0.124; 14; 13.4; 16.2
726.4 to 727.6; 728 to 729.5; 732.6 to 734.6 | 0.142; 14.3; 13.3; 15.8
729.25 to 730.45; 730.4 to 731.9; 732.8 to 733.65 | 0.104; 13.8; 13.7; 16.2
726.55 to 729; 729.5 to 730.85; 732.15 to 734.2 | 0.081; 14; 13.8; 15.6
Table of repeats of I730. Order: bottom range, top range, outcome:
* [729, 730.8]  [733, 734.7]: 1.19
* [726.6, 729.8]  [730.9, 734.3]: 1.09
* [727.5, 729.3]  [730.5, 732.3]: 1.04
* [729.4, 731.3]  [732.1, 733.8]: 1.10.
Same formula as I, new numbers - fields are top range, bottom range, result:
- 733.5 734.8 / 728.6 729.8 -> 1.14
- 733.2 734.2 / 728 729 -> 1.24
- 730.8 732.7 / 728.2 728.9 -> 1.04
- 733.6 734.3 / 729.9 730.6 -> 1.18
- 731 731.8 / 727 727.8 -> 0.95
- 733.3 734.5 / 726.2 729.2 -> 1.19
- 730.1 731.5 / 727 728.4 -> 0.99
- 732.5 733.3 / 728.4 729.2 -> 1.11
